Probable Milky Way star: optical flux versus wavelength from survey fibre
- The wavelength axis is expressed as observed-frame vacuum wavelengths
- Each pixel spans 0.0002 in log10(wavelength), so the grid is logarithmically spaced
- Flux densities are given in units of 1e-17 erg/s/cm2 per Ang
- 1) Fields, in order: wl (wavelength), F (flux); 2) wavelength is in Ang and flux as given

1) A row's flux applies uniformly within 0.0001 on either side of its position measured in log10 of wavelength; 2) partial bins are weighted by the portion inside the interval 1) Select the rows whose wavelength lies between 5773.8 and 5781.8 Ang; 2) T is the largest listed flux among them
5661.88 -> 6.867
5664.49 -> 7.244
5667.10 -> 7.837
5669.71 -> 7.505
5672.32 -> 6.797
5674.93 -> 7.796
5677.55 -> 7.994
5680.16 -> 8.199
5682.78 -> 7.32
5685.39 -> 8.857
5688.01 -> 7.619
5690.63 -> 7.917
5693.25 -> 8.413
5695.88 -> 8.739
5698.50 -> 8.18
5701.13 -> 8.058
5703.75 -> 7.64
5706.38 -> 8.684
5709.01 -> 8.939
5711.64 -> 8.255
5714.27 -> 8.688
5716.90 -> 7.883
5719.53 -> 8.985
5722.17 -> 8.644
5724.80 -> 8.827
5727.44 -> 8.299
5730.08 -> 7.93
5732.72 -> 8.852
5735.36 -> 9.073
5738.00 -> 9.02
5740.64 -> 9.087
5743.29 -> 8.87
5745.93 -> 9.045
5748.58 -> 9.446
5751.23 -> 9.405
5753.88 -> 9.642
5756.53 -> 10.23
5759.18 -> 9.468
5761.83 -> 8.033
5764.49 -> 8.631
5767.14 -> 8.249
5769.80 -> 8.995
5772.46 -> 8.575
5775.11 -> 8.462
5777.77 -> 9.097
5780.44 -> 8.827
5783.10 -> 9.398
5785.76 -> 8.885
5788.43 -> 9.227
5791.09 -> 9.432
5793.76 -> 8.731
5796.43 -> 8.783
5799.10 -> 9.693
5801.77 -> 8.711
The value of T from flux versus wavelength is 9.097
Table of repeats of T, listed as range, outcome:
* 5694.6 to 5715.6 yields 8.939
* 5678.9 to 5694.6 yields 8.857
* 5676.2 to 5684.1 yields 8.199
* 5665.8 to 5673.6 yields 7.837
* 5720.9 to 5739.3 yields 9.073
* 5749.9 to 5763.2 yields 10.23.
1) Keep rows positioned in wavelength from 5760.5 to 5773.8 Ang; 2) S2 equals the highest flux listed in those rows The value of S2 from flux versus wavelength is 8.995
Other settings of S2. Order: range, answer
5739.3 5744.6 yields 9.087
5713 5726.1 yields 8.985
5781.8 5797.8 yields 9.432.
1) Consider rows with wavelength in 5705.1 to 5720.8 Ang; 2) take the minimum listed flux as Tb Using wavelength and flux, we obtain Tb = 7.883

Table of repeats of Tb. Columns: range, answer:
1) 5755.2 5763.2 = 8.033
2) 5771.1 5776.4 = 8.462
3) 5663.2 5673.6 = 6.797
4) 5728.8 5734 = 7.93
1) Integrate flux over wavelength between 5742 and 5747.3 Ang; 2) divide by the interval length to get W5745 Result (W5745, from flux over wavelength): 8.97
